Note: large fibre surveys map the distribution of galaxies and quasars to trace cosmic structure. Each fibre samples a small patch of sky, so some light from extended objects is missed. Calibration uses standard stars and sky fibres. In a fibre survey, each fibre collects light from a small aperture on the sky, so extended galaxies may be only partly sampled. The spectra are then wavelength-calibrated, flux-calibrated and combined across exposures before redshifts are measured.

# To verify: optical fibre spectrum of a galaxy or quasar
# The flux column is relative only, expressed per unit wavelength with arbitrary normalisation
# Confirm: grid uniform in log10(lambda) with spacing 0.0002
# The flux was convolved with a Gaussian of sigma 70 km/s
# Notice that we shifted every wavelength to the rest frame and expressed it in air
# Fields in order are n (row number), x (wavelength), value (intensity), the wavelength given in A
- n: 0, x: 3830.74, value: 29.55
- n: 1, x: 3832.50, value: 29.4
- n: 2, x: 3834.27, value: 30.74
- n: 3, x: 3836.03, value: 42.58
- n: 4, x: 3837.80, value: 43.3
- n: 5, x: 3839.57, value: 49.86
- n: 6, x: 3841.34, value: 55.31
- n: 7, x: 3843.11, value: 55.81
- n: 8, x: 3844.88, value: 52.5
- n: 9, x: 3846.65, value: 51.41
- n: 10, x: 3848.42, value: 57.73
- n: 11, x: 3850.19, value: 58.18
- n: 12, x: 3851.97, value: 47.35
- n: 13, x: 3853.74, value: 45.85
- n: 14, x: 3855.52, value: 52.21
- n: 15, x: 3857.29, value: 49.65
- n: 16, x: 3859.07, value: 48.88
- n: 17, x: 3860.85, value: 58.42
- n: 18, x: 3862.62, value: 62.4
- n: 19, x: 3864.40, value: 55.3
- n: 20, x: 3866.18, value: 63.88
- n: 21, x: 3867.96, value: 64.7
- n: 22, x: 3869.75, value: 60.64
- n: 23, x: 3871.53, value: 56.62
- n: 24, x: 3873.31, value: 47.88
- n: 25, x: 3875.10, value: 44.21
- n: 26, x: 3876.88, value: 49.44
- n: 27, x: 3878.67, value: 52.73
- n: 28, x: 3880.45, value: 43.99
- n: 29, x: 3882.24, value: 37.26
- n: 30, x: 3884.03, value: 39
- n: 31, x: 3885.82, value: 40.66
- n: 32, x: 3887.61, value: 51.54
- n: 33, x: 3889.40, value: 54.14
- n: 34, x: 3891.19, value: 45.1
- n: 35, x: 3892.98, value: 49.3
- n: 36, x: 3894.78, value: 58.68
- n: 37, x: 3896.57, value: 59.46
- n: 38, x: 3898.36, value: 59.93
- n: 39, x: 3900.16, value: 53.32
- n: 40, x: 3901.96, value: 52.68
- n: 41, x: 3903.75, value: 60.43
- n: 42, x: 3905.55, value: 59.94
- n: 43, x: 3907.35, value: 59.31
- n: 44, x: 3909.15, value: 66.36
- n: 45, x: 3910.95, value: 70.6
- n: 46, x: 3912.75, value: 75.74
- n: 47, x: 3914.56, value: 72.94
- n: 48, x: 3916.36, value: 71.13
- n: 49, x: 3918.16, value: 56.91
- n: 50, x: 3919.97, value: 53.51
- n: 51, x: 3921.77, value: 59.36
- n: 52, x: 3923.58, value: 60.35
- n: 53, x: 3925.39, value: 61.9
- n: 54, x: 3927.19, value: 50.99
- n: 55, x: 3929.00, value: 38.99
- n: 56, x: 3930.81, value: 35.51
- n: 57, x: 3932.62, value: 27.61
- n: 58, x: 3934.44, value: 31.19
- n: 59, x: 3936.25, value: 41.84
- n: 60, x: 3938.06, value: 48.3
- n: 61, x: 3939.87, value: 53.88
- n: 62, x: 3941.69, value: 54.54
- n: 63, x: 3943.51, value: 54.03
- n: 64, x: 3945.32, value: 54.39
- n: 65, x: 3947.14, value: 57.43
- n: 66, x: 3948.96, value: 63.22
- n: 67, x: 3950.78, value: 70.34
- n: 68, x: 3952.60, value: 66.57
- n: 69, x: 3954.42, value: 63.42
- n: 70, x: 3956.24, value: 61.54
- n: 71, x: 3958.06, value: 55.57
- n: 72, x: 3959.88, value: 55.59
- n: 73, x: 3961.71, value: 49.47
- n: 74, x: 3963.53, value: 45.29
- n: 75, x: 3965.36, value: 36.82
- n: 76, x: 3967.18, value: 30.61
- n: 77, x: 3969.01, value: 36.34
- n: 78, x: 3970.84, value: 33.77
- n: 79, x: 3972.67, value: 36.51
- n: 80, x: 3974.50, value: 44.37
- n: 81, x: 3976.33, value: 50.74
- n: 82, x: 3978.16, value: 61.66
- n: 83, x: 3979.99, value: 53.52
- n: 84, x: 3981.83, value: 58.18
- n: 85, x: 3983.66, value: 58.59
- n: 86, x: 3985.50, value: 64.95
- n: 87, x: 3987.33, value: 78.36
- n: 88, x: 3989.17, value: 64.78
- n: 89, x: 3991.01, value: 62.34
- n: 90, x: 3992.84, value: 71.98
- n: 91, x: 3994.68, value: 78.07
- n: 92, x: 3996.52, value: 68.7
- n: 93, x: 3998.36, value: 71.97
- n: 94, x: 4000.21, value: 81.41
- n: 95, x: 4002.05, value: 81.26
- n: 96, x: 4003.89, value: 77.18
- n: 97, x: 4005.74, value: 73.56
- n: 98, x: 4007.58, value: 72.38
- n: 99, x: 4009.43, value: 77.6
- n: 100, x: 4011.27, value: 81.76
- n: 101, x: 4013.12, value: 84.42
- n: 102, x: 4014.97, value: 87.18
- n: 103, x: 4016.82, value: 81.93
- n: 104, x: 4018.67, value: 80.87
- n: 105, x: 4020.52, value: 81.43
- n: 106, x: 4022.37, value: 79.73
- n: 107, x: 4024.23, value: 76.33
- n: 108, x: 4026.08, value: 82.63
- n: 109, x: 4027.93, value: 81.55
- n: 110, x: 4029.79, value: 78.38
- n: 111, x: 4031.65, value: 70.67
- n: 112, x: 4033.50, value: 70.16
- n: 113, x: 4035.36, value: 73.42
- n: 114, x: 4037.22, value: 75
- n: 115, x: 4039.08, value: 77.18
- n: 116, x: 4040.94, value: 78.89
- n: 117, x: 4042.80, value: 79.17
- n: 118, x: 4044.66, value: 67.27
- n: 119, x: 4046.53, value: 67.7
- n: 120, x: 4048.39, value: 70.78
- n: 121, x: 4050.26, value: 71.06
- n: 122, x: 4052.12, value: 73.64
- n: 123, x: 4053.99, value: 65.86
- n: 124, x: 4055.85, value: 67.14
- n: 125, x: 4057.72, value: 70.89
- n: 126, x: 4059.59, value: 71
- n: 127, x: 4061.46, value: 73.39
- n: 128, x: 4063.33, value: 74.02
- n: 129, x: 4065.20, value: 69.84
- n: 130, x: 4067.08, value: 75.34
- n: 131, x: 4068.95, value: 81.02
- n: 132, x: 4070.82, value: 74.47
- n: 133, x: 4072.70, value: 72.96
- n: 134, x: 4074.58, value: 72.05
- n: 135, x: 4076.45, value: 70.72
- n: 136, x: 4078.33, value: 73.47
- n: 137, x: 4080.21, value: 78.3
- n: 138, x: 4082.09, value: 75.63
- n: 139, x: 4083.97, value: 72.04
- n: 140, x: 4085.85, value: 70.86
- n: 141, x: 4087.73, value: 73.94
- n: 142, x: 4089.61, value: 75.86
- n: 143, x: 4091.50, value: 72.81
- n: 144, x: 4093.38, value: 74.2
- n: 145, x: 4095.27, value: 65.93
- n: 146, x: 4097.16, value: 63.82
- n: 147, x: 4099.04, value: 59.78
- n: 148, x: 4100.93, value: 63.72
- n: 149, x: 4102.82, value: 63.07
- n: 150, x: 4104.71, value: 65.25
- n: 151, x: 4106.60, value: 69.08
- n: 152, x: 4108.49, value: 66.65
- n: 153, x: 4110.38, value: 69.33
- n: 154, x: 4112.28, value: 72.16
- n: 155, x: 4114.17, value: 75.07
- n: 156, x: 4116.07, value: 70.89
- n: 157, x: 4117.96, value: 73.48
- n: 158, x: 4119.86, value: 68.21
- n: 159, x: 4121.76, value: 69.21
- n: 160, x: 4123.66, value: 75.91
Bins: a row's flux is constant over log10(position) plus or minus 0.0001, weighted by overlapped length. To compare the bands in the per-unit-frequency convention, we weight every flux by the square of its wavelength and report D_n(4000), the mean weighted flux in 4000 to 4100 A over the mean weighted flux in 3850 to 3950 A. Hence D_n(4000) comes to 1.50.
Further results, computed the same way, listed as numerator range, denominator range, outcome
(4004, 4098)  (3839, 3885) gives 1.57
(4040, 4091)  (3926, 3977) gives 1.60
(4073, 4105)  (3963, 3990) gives 1.47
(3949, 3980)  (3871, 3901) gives 1.06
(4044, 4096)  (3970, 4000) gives 1.25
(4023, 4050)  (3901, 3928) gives 1.28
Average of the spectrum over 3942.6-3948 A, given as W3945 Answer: 55.3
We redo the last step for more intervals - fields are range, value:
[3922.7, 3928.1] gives 57.8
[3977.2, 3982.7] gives 57.7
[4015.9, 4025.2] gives 80.1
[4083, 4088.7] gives 72.4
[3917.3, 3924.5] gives 57.5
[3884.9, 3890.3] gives 48.7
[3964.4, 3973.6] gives 34.9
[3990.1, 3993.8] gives 67.4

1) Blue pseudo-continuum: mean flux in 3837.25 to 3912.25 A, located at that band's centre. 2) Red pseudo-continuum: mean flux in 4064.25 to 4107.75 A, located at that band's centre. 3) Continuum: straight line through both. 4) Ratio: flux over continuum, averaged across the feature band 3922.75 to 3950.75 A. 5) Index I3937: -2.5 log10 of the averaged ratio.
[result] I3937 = 0.18 mag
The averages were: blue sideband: 53.7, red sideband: 71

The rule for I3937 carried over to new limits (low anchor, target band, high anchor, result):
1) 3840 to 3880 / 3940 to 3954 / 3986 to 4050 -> 0.11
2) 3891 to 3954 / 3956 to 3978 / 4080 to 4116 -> 0.31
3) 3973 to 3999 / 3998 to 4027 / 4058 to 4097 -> -0.21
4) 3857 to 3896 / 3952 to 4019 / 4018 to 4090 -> 0.05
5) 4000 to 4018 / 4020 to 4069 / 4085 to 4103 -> 0.02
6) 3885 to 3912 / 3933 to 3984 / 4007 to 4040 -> 0.30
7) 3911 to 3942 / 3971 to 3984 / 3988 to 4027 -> 0.33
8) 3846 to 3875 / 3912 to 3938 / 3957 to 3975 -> -0.11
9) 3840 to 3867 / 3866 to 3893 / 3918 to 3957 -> 0.09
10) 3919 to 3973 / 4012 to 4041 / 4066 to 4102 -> -0.25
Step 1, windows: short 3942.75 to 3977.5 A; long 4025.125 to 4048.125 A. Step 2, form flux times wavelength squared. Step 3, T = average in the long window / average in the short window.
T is 1.53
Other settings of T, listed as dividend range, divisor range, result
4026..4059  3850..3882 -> 1.51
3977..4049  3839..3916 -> 1.44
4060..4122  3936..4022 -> 1.20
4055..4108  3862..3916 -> 1.40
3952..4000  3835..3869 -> 1.13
